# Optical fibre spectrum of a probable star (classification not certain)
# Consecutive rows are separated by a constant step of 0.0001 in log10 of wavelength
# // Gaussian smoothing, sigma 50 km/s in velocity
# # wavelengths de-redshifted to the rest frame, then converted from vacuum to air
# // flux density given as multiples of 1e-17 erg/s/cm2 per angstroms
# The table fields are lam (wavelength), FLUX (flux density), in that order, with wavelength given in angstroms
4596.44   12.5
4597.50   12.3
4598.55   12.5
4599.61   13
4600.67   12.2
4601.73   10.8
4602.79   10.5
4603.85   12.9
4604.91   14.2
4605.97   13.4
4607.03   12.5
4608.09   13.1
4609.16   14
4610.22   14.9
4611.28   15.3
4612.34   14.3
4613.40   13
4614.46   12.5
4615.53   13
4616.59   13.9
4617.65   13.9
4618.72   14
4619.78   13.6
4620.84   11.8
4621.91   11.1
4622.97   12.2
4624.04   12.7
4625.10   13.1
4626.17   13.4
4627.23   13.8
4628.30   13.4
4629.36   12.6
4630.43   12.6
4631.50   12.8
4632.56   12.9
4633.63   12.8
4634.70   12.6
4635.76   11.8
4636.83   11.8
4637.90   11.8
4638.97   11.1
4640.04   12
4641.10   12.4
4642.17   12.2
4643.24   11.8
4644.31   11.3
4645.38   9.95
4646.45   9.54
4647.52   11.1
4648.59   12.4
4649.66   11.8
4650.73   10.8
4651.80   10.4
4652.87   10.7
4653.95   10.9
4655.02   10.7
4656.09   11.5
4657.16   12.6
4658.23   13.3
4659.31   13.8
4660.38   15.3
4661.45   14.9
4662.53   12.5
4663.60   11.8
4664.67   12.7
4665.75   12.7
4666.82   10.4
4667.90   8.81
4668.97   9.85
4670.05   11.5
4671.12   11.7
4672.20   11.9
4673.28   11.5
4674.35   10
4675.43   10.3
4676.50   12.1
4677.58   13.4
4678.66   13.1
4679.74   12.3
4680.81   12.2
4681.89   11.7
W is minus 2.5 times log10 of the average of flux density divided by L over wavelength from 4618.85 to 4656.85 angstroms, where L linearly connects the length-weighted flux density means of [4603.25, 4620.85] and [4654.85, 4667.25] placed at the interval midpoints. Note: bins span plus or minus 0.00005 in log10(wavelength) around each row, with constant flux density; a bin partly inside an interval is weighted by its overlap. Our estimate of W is 0.10 mag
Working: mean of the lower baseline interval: 13.6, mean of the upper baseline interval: 12.8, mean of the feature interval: 12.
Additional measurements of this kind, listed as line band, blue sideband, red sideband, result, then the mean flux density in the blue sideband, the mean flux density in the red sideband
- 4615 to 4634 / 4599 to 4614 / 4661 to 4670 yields -0.02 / 13.1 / 11.7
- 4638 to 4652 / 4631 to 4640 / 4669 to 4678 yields 0.06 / 12.2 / 11.4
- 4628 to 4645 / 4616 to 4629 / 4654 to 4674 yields 0.05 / 13.1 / 12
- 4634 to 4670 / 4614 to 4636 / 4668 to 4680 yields 0.03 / 12.9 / 11.5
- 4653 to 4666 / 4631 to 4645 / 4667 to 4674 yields -0.13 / 12.1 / 10.8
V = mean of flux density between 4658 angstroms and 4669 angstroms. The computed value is 12.5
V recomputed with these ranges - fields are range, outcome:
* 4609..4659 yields 12.4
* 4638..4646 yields 11.5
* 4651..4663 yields 12.4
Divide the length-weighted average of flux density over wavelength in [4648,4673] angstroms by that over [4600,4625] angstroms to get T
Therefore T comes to 0.91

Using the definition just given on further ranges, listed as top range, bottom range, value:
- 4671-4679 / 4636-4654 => 1.04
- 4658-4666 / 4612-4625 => 1.03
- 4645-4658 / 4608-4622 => 0.82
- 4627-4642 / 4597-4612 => 0.96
